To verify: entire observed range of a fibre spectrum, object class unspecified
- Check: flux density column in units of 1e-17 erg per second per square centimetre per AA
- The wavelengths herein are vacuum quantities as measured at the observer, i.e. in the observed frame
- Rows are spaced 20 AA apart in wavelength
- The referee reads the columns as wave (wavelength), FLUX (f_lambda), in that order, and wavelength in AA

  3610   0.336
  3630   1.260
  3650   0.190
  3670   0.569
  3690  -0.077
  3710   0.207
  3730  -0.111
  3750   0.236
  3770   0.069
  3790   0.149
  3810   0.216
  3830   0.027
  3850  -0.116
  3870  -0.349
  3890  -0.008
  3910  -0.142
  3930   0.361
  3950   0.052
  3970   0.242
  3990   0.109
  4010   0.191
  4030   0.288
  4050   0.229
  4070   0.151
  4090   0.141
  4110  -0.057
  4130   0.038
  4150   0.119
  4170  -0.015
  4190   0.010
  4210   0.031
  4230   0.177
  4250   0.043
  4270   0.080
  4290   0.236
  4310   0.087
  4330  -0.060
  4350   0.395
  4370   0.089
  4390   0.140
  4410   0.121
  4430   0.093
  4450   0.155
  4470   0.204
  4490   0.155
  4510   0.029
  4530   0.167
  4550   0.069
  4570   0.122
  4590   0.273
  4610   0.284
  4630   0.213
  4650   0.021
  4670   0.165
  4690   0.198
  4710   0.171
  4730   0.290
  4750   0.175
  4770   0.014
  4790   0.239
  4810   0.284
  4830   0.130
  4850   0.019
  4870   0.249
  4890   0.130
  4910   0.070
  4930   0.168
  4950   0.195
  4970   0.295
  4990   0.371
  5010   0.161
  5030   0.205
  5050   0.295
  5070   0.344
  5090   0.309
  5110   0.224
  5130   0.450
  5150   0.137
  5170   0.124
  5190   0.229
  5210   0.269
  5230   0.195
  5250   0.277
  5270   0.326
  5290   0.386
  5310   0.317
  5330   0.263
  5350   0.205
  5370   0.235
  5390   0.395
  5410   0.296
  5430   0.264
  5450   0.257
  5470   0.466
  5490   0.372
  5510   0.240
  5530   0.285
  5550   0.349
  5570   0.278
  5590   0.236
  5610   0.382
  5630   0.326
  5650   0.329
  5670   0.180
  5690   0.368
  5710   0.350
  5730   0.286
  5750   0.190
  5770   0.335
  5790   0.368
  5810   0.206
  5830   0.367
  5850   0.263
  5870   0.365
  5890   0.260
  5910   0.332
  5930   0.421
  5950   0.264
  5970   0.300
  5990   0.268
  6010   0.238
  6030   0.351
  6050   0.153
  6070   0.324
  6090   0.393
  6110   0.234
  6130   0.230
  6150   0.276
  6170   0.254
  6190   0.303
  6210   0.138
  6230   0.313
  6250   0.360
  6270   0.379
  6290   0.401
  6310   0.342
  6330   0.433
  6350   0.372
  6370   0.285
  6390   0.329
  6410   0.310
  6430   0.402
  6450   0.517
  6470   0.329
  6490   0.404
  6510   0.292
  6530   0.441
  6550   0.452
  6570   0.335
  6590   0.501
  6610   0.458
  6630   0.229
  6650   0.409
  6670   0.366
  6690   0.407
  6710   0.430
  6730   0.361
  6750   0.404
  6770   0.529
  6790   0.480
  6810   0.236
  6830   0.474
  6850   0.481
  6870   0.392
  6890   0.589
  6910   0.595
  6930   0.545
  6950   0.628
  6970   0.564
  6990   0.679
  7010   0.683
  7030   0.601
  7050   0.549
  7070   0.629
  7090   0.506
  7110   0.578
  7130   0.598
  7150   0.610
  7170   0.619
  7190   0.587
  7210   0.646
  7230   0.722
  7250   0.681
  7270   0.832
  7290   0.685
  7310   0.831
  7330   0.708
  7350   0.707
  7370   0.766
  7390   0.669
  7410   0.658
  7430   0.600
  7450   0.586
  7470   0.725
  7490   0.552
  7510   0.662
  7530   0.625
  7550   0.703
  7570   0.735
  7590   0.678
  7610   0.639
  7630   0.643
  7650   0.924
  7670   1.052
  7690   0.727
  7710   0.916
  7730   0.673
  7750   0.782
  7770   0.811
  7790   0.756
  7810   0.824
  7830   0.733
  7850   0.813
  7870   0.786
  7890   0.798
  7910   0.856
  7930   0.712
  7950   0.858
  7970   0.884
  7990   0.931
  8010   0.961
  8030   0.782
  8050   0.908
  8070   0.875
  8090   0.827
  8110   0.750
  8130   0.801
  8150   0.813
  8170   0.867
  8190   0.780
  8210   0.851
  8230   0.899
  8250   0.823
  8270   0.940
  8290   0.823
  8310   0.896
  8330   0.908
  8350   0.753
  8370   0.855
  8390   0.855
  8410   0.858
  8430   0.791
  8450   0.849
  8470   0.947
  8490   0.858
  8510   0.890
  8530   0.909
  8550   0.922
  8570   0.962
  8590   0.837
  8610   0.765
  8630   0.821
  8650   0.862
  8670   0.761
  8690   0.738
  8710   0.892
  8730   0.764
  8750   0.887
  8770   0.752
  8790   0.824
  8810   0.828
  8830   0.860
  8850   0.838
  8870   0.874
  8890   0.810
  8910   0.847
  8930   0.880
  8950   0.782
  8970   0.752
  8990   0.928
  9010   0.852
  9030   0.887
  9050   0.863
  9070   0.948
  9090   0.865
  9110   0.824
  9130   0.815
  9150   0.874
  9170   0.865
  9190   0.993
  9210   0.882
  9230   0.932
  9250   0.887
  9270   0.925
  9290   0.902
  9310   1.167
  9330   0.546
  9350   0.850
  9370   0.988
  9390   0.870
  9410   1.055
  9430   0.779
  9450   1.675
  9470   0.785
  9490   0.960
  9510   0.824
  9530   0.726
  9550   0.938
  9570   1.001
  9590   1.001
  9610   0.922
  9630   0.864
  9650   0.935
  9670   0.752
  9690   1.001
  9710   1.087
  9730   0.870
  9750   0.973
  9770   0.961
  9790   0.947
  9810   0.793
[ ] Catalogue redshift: 0.73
